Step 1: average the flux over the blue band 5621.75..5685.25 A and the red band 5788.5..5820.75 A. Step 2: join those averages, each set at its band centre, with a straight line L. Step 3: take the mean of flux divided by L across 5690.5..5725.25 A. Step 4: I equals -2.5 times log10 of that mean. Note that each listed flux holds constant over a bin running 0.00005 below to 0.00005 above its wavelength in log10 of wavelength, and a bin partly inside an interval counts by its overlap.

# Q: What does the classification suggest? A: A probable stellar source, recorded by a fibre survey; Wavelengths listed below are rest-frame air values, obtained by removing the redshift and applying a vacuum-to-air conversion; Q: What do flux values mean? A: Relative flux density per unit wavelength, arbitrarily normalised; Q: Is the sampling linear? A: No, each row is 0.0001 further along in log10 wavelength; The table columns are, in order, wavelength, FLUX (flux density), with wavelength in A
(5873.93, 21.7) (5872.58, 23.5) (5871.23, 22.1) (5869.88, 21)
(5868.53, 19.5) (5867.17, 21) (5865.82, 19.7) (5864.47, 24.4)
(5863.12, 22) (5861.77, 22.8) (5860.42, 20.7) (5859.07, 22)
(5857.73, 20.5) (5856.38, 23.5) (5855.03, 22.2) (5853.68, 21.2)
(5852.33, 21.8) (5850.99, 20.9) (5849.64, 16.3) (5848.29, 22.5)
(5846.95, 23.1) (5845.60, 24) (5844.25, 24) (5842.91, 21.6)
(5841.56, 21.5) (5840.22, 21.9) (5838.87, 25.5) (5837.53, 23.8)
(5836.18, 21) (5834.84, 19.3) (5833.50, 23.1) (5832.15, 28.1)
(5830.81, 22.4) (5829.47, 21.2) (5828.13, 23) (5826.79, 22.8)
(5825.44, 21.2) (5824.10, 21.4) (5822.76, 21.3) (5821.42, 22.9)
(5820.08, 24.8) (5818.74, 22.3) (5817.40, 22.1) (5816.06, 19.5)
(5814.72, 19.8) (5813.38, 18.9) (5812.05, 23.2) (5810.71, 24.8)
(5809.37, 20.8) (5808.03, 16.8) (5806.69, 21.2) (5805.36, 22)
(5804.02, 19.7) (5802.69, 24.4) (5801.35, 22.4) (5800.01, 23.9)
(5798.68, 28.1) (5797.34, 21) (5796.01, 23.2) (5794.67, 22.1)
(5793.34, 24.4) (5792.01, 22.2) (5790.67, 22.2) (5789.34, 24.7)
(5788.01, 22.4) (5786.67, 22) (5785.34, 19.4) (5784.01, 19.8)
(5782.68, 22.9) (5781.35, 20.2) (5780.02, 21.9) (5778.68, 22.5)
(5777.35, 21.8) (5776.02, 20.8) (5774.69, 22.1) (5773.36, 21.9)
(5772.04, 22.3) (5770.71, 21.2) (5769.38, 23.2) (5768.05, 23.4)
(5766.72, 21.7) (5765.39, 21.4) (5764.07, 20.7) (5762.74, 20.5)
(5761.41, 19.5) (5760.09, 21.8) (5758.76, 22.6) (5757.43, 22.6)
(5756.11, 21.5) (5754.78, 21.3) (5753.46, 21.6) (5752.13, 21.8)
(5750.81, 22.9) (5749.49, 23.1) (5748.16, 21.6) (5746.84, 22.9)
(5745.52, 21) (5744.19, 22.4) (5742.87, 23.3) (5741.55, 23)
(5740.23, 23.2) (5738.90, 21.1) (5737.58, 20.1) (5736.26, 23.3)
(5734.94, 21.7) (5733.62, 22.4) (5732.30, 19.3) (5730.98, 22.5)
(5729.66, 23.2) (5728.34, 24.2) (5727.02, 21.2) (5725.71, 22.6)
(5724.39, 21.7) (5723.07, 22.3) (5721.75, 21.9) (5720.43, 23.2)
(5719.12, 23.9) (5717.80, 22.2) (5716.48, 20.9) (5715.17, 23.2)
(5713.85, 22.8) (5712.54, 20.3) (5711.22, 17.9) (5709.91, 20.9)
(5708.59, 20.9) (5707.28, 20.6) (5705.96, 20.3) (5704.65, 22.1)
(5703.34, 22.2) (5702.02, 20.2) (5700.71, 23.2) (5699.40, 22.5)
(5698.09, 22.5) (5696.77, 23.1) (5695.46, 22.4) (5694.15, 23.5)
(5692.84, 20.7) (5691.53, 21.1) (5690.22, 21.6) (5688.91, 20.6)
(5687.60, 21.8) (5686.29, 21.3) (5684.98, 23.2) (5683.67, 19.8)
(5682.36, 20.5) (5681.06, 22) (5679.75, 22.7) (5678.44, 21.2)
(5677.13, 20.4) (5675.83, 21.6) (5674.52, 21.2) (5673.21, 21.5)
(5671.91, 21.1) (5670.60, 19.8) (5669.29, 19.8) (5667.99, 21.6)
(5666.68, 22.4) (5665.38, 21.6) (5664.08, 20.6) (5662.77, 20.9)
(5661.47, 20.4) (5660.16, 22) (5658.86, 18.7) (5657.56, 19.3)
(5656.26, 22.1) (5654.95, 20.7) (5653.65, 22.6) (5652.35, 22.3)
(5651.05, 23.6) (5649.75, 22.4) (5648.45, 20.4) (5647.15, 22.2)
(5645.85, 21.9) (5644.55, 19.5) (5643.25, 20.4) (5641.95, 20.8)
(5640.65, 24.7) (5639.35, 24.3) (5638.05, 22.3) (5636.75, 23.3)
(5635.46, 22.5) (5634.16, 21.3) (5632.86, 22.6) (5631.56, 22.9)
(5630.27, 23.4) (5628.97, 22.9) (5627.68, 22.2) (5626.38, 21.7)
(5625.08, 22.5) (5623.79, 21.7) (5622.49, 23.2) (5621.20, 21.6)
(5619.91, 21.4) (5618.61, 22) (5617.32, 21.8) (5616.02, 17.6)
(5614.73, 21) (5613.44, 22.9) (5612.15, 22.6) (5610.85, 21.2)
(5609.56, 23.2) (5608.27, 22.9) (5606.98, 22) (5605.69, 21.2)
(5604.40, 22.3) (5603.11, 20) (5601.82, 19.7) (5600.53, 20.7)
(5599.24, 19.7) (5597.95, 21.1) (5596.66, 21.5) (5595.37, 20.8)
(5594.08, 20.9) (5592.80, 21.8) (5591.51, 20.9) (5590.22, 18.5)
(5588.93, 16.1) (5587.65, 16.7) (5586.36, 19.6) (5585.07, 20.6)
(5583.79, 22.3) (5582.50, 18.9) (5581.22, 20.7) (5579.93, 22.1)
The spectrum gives 0.01 mag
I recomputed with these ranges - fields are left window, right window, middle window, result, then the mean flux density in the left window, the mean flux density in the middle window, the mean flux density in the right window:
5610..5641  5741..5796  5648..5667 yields 0.04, 22.2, 21.3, 22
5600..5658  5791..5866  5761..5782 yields 0.03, 21.9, 21.6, 22.2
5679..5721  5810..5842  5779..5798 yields 0.01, 21.7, 22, 22.3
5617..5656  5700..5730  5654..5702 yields 0.03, 22.2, 21.4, 21.8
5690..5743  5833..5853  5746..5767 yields 0.01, 21.9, 21.7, 22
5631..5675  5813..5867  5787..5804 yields -0.06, 21.6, 23.2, 22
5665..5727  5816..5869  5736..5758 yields -0.02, 21.6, 22.1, 22.1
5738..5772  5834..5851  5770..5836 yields 0.00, 22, 22.1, 22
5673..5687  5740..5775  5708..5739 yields 0.00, 21.4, 21.8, 22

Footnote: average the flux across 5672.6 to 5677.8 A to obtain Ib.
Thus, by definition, 21.2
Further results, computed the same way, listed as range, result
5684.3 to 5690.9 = 21.7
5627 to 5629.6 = 22.6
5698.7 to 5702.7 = 22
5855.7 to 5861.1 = 21.7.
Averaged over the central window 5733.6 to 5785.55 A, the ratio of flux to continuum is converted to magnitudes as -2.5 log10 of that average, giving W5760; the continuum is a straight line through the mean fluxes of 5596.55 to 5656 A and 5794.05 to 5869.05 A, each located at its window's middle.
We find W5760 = 0.008 mag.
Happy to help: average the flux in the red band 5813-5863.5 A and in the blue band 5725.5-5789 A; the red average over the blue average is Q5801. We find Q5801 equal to 1.01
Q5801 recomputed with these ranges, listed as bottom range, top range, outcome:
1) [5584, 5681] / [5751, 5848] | 1.04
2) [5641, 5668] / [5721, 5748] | 1.04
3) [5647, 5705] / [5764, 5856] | 1.03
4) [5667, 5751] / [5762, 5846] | 1.02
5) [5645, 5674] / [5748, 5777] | 1.03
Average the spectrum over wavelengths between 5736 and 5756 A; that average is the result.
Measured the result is 22.1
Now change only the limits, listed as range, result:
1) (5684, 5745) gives 21.9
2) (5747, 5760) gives 22.1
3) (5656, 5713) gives 21.2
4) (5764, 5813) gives 22.1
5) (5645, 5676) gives 21.3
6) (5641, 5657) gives 21.6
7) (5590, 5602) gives 20.7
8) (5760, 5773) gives 21.6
